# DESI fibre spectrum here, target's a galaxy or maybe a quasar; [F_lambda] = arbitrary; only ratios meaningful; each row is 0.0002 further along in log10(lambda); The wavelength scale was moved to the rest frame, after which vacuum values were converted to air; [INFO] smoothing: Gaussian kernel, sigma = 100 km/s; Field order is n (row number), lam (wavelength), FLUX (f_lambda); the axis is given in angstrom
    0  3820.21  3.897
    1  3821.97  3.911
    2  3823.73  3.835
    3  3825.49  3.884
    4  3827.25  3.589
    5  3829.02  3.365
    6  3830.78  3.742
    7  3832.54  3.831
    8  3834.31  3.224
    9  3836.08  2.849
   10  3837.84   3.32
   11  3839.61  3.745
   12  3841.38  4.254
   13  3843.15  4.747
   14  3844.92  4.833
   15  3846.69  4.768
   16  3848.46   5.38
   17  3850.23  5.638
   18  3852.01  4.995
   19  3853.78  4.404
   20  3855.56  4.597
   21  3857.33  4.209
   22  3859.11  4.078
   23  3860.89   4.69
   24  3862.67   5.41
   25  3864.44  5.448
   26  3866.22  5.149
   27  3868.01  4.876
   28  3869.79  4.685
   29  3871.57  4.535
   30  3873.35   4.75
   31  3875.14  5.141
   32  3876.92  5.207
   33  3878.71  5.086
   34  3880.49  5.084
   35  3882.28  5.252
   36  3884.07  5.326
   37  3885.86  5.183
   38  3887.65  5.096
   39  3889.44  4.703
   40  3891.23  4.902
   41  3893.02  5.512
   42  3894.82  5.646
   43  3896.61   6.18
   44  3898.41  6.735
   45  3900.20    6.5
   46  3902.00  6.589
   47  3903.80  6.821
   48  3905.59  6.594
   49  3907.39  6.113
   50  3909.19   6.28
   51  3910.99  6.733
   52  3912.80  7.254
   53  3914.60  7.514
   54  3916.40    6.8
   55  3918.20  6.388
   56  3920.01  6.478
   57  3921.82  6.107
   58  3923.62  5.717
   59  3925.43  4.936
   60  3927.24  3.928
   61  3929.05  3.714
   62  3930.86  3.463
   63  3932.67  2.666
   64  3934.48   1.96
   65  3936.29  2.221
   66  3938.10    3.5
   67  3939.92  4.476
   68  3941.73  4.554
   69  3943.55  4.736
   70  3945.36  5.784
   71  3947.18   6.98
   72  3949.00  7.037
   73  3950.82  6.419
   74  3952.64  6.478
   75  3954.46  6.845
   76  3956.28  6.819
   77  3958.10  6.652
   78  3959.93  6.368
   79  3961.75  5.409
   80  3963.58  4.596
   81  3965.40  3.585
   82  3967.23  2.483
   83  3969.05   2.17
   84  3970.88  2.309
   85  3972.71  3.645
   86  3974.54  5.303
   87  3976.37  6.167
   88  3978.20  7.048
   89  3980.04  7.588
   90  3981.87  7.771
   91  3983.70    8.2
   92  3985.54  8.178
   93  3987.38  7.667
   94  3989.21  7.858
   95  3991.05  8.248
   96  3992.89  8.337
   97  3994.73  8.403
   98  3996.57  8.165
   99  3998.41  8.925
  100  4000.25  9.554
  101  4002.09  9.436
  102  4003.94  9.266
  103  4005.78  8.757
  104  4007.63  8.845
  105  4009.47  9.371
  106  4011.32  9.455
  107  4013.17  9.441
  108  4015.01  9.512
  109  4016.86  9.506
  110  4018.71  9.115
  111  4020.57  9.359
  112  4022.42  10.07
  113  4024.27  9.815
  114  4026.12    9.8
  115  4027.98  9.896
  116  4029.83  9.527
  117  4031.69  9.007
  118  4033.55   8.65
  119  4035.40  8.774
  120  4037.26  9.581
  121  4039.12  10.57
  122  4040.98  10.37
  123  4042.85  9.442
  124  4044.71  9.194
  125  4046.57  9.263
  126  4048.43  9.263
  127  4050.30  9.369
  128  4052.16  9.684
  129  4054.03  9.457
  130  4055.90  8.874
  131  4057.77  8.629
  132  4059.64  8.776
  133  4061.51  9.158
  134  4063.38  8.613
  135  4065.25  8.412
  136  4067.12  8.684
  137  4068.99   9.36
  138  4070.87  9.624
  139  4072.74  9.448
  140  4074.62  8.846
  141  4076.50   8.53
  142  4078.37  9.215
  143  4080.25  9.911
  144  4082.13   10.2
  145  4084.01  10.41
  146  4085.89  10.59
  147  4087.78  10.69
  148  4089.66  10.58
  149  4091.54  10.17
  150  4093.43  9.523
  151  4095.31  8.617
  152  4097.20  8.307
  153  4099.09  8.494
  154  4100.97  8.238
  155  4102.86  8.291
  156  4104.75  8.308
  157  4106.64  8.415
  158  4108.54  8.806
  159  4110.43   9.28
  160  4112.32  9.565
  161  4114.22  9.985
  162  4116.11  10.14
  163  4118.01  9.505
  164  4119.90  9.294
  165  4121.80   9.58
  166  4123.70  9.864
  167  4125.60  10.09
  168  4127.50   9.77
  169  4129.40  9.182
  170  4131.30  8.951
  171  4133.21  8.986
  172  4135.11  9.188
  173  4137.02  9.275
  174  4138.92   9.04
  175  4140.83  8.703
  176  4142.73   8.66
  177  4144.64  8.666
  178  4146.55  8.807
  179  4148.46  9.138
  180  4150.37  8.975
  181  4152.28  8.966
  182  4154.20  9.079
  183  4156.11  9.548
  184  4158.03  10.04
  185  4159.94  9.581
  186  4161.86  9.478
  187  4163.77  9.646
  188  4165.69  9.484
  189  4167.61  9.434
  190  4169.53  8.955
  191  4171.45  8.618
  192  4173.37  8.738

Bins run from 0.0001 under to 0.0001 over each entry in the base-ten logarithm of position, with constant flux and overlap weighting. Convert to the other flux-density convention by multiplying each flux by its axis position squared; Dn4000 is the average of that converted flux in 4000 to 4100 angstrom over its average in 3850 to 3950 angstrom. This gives 1.93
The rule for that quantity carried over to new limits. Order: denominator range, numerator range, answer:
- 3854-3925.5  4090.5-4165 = 1.84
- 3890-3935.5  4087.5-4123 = 1.80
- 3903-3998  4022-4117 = 1.70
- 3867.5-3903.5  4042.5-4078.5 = 1.84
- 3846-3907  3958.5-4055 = 1.64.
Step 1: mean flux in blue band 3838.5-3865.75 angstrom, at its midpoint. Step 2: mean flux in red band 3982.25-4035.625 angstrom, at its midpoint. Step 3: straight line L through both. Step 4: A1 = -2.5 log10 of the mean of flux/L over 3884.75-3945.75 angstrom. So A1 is 0.19 mag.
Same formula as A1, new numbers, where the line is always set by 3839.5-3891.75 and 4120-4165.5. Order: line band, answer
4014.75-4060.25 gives -0.23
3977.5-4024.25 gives -0.24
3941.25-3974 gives 0.22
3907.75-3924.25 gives -0.16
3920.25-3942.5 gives 0.42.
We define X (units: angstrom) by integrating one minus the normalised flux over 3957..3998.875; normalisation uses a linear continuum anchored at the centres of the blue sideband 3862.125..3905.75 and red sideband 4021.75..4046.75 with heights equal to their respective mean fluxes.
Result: 9.3 angstrom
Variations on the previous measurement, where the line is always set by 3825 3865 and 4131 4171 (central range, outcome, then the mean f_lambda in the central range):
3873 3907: -4.0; 5.62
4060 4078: -2.5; 8.97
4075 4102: -4.5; 9.52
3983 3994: -2.5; 8.08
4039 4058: -4.8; 9.45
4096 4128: -2.3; 9.16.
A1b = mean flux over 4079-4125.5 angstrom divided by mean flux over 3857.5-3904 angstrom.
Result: 1.8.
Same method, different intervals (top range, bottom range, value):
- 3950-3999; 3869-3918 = 1.09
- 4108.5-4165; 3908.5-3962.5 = 1.71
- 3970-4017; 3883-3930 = 1.34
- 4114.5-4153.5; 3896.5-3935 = 1.62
